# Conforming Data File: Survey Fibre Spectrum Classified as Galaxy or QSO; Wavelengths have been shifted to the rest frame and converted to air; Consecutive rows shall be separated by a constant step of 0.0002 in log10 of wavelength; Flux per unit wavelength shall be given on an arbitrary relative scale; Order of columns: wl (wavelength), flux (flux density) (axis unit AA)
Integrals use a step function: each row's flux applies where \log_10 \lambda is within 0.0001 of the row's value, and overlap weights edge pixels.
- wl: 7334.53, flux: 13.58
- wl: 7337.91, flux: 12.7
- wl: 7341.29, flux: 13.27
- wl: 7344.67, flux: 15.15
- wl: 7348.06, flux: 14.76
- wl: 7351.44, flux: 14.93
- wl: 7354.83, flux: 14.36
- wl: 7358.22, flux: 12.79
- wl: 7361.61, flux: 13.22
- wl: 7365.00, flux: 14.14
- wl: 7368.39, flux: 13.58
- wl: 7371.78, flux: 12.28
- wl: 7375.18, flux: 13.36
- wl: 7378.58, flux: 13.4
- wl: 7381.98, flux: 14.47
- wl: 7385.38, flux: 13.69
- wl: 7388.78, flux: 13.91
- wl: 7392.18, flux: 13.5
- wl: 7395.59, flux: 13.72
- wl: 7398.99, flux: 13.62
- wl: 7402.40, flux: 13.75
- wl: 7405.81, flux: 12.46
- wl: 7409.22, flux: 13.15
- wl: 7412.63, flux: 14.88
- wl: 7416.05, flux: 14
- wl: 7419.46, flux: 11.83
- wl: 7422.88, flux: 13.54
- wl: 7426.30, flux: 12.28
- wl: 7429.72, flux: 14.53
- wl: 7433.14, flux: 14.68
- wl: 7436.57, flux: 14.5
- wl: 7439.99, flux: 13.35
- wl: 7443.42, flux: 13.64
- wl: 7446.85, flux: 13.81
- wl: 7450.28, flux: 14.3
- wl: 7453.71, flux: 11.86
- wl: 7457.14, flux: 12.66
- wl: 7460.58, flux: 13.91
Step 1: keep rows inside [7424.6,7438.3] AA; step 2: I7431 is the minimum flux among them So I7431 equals 12.28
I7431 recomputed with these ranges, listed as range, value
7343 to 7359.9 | 12.79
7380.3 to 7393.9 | 13.5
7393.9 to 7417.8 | 12.46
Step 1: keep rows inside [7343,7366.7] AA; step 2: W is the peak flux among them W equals 15.15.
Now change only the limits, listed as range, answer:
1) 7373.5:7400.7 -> 14.47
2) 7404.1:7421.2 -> 14.88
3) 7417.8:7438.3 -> 14.68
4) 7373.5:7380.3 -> 13.4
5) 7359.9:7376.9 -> 14.14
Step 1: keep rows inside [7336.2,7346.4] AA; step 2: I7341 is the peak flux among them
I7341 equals 15.15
